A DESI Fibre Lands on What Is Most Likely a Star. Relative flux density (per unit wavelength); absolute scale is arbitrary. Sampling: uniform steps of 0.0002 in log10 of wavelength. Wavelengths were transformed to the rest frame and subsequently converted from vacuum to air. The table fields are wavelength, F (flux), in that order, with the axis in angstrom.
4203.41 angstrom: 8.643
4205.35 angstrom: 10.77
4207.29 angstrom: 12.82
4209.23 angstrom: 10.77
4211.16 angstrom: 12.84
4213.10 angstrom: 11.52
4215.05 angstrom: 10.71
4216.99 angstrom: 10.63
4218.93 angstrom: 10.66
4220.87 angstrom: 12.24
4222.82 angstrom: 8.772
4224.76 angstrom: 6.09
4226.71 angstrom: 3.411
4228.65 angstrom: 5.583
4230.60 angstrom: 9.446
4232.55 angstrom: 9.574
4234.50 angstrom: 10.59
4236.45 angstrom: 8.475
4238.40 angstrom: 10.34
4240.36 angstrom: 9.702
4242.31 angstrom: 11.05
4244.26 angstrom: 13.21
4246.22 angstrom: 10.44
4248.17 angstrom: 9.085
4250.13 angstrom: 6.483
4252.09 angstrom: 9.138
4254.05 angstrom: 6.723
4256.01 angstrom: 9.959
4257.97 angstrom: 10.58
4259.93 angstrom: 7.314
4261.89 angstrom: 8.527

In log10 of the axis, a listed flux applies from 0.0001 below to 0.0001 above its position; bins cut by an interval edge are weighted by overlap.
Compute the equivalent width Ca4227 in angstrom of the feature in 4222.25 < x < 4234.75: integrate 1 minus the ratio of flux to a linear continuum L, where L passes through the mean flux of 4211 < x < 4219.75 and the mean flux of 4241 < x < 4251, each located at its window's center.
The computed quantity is 3.8 angstrom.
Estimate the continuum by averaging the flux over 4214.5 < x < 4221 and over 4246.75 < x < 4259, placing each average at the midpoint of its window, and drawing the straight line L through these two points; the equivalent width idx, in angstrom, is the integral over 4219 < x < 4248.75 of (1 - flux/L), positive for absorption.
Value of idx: 1.8 angstrom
